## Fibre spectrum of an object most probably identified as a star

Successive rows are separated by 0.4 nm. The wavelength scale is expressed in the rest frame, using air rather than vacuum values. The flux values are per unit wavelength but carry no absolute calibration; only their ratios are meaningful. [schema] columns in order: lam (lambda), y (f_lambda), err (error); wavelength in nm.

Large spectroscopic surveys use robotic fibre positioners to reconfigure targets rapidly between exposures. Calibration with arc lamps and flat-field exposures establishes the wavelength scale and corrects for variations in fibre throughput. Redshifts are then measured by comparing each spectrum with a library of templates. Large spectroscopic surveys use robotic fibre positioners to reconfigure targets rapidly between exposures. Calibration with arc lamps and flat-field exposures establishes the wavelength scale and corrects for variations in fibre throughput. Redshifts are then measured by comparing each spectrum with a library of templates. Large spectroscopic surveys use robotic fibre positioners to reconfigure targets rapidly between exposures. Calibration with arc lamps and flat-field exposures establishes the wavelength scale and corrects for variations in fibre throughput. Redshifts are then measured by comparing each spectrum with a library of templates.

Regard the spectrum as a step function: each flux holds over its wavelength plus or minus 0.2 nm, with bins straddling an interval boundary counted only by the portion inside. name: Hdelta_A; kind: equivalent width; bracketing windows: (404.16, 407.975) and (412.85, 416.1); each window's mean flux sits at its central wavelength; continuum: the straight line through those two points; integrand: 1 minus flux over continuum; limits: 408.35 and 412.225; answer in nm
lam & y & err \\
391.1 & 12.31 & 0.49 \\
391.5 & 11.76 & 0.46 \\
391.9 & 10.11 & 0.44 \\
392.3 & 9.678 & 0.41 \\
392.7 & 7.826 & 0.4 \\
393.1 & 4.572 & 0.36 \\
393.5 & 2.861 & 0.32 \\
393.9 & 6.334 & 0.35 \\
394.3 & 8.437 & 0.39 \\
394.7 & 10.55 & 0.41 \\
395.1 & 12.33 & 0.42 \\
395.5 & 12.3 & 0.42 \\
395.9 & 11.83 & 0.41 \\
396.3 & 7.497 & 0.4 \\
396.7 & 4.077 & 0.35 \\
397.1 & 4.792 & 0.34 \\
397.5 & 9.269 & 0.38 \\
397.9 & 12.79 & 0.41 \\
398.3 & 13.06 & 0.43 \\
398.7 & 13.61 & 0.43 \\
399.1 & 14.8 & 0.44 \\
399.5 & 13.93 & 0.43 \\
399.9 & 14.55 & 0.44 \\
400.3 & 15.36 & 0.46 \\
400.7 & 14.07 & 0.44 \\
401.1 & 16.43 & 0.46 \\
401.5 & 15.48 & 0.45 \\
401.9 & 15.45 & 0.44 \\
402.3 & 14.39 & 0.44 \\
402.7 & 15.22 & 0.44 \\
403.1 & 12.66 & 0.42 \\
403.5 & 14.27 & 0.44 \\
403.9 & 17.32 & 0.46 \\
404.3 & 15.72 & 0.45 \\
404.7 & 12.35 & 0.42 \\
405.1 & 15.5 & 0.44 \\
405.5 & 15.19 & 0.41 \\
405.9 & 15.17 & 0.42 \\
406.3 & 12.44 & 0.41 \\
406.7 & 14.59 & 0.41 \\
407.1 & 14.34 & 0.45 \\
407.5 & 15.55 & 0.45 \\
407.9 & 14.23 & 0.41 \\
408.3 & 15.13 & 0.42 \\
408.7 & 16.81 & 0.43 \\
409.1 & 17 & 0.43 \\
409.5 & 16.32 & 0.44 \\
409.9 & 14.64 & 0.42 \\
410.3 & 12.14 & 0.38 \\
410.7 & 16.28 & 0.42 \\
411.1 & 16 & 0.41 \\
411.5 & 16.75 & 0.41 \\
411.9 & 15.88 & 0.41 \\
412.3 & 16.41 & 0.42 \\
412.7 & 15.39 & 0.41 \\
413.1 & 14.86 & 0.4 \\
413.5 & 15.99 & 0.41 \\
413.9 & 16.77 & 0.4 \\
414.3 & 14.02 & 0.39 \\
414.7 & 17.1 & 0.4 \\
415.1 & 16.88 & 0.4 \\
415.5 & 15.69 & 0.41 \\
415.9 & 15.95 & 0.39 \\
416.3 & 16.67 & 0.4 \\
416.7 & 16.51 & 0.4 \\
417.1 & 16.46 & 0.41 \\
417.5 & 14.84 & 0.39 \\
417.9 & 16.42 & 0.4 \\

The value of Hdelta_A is -0.14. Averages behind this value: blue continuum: 14.5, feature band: 15.8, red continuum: 15.9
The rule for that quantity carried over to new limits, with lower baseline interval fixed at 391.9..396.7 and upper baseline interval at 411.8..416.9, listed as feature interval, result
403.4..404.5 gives -0.35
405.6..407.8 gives -0.22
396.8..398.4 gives 0.05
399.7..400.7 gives -0.38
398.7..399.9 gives -0.46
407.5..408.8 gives -0.16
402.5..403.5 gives -0.19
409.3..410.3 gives -0.04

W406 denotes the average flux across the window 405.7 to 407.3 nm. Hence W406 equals 14.1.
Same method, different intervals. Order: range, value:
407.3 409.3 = 15.7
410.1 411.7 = 15.3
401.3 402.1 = 15.5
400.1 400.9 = 14.7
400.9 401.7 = 16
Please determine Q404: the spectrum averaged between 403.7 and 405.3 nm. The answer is 15.2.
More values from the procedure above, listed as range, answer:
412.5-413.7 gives 15.4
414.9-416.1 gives 16.2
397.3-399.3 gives 12.7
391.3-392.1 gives 10.9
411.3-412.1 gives 16.3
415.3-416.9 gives 16.2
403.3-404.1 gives 15.8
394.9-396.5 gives 11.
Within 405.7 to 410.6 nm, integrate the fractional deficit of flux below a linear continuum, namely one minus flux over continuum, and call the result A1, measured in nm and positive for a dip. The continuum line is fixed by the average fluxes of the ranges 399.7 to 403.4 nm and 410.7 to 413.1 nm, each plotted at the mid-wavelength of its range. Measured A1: 0.22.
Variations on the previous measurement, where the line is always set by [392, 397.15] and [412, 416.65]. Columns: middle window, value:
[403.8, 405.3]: -0.377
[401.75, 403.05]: -0.410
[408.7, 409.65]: -0.191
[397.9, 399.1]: -0.478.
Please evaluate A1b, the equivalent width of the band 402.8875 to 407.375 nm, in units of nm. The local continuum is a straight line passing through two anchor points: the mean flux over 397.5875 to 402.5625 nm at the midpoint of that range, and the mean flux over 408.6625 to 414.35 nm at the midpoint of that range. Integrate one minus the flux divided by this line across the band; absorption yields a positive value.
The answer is 0.132 nm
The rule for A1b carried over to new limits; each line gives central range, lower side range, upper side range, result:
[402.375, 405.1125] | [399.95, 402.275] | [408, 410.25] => 0.13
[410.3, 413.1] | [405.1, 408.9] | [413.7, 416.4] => -0.02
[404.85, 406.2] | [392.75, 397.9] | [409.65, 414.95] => -0.26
